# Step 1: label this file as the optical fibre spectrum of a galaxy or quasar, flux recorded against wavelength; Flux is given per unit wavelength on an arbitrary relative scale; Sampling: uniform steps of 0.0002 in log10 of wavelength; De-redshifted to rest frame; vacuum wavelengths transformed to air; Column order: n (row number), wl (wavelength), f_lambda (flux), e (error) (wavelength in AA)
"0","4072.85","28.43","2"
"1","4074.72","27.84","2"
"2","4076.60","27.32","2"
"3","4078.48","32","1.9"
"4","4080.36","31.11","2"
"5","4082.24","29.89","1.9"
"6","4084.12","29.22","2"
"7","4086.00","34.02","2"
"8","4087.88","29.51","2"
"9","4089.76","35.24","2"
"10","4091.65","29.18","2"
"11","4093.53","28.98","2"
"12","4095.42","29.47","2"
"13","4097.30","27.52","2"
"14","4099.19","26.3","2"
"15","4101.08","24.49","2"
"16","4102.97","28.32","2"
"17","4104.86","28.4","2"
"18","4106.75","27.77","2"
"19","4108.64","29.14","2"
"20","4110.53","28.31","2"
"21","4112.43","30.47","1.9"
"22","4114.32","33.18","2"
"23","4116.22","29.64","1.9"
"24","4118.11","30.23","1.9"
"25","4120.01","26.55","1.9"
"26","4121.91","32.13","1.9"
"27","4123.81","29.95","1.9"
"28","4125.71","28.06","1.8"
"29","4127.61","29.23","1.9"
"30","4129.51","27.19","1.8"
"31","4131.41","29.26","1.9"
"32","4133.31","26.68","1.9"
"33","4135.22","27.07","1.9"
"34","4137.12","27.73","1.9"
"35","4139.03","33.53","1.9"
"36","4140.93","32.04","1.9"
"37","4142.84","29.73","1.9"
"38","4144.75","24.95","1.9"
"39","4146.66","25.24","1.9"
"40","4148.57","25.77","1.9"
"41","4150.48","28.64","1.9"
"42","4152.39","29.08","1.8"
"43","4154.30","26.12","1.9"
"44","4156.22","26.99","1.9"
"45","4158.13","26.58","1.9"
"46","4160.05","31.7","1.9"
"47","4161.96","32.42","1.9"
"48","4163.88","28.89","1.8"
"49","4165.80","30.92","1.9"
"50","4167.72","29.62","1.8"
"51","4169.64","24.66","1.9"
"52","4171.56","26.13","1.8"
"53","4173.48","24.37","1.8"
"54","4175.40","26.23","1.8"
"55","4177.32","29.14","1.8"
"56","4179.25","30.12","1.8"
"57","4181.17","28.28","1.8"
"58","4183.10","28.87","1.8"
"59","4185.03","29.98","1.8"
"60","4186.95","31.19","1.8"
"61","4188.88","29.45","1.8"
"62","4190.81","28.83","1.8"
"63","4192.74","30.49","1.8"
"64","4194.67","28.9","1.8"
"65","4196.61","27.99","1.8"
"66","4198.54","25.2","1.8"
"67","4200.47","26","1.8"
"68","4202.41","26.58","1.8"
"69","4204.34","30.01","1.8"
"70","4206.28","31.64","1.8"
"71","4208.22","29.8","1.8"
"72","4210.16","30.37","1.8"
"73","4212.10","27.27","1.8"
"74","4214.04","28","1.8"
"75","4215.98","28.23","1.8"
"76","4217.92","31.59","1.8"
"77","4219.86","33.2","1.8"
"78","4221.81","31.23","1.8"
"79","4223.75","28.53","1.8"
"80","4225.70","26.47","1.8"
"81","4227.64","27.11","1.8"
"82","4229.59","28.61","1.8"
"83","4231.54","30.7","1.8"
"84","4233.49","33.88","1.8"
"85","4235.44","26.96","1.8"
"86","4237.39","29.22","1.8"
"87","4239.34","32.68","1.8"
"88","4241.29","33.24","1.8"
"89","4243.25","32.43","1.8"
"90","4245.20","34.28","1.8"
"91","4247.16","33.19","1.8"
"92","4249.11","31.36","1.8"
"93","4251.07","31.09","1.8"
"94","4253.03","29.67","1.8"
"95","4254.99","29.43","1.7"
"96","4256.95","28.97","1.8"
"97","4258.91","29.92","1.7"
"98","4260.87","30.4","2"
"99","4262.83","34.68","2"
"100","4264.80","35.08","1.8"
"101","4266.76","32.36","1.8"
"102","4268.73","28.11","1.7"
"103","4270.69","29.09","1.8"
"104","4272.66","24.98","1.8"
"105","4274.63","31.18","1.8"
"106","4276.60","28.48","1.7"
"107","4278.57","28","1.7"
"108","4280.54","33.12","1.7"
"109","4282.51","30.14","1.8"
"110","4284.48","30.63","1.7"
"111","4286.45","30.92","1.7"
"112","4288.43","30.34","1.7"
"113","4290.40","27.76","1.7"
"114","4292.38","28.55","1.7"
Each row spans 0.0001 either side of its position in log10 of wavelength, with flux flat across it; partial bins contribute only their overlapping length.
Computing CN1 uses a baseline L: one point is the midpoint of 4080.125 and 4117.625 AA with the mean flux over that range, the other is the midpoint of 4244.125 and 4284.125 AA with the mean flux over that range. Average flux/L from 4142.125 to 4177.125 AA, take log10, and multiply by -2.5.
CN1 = 0.08 mag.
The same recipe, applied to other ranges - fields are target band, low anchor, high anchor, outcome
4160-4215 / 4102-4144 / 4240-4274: 0.05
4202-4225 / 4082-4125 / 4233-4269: 0.04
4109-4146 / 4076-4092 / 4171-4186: 0.01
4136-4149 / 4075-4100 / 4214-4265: 0.06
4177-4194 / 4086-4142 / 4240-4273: 0.02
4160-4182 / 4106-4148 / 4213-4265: 0.05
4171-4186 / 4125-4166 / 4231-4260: 0.05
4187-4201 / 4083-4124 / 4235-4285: 0.07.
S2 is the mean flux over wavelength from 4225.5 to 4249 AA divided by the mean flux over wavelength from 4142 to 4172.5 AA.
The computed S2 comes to 1.1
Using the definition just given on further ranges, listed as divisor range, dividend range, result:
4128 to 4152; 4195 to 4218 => 1.01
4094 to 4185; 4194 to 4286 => 1.05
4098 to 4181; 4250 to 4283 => 1.06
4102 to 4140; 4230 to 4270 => 1.07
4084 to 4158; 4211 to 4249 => 1.05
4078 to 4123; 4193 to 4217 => 0.96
